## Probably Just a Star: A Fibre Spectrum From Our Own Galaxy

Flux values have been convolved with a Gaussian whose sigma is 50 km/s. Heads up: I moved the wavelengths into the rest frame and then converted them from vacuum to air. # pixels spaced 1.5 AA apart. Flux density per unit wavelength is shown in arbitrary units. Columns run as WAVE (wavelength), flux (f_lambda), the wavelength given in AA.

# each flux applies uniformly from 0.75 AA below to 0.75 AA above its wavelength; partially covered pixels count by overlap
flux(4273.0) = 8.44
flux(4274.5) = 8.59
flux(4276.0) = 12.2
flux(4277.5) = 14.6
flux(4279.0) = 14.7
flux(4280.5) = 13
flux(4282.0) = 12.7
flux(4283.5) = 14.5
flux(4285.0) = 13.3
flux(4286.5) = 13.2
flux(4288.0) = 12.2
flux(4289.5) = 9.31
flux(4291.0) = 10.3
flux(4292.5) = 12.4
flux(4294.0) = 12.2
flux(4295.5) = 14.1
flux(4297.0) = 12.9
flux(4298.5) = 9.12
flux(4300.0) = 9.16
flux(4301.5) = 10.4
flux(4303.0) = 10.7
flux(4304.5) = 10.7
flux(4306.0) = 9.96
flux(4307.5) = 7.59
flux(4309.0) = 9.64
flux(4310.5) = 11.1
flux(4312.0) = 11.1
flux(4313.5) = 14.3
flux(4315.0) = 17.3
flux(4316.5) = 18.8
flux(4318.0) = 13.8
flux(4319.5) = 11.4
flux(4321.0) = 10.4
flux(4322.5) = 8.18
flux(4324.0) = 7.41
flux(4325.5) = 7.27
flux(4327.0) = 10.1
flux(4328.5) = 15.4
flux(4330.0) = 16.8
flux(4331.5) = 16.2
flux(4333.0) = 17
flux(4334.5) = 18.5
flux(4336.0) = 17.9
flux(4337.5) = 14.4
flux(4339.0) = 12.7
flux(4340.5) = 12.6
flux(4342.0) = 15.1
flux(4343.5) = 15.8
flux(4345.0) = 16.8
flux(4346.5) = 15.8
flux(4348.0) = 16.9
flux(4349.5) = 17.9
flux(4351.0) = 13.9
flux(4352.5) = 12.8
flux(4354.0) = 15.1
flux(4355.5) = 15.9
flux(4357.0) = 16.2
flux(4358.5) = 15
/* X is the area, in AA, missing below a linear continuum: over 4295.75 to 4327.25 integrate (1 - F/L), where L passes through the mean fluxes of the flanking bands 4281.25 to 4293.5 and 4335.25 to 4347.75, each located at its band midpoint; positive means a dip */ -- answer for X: 5.7 AA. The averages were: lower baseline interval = 12.2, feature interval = 11.1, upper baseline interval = 15.2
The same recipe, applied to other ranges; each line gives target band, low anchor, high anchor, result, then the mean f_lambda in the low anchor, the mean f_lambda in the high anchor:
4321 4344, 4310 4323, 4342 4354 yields 1.4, 13.1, 15.6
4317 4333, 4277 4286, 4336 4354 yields 2.9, 13.8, 15.1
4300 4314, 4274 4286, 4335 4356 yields 3.5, 13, 15.3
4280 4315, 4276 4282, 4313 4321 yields 6.4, 13.7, 14.7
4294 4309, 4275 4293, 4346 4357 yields 3.2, 12.6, 15.5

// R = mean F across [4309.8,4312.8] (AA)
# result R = 11.2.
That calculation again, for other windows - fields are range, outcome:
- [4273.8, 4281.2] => 12.6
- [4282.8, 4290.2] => 12.5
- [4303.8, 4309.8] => 9.48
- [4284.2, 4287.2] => 13.3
